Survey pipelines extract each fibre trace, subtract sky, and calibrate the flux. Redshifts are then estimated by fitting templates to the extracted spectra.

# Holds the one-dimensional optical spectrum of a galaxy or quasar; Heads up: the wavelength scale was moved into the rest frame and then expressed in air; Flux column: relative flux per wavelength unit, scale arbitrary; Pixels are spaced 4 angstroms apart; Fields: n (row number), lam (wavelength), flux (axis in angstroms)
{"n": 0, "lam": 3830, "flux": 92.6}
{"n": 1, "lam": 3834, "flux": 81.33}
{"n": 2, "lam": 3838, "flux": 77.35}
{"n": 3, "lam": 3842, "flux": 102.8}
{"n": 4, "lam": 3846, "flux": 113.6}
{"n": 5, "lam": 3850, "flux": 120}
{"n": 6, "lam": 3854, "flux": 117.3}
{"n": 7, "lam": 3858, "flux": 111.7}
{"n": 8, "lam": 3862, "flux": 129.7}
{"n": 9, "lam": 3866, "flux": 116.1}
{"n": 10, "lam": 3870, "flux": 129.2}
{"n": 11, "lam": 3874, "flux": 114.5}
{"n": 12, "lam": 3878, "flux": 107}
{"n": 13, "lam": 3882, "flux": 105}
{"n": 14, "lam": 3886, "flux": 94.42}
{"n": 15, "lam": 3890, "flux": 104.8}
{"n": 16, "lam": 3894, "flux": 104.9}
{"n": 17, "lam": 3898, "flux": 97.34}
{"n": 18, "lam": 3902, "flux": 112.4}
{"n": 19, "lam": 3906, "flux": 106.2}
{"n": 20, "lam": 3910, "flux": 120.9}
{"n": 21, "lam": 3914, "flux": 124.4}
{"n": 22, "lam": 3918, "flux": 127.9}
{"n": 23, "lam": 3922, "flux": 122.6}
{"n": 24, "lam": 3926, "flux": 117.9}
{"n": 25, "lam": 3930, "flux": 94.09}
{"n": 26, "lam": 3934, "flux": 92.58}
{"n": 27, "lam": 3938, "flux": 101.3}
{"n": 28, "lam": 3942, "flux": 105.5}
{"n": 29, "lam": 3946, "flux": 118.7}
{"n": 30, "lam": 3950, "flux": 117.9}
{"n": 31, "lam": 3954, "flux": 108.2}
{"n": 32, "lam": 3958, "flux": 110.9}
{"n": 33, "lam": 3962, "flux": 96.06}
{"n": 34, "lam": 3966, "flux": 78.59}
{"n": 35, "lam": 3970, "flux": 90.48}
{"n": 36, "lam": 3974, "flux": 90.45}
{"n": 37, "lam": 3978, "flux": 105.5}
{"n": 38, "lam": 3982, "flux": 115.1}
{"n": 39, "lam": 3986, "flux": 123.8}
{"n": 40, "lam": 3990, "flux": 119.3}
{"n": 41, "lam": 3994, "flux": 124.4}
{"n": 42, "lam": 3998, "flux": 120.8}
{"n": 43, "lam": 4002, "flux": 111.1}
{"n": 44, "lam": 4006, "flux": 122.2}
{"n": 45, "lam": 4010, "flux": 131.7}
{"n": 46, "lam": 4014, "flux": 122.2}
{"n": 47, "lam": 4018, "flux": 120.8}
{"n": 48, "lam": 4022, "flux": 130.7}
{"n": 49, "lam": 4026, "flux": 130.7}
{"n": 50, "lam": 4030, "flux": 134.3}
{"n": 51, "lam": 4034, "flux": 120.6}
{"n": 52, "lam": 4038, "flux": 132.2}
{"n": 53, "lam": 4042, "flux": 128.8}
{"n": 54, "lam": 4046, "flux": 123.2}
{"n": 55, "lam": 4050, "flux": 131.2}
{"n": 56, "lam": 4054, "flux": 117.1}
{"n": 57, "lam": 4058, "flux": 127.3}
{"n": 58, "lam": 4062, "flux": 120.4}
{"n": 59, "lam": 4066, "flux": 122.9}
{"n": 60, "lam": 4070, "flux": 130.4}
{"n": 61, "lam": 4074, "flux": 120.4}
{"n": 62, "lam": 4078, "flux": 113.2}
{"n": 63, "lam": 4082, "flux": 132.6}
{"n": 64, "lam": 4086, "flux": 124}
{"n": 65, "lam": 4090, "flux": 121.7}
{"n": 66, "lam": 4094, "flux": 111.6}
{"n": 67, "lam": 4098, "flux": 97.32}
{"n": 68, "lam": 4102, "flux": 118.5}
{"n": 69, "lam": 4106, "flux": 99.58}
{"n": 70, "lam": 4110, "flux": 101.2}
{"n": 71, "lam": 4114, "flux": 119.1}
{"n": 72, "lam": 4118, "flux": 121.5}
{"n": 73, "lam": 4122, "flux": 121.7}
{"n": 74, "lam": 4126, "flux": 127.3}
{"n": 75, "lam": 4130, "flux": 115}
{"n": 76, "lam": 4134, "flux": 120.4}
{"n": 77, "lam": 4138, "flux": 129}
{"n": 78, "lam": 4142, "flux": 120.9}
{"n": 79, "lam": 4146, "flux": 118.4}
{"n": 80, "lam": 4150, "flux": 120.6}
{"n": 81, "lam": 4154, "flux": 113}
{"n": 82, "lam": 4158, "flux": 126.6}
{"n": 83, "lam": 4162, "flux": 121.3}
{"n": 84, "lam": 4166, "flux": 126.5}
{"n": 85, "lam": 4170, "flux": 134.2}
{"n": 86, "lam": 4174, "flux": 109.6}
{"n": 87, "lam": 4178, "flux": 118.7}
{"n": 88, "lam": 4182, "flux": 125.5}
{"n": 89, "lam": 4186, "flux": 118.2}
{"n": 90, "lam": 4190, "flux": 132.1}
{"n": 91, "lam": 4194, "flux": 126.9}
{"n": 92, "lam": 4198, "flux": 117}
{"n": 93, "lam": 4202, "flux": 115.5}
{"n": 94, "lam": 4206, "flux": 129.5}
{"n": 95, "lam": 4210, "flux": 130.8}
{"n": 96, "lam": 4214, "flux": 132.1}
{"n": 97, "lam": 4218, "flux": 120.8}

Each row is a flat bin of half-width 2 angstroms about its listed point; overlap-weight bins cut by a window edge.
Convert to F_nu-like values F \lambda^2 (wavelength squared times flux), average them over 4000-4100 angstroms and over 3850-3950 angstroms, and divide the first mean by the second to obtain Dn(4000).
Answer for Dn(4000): 1.2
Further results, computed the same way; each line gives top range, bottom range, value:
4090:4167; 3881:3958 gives 1.19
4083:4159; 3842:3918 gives 1.17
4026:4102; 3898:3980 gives 1.22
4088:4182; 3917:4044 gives 1.11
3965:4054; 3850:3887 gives 1.12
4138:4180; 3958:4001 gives 1.24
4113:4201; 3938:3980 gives 1.32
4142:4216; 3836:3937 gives 1.29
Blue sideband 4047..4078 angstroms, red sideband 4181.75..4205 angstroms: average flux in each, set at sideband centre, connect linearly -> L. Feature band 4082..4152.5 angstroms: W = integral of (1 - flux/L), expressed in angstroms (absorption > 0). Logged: 3.3 angstroms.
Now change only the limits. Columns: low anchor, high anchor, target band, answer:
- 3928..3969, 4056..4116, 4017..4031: -2.4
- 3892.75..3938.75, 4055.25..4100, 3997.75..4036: -2.7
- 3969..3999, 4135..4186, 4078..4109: 0.9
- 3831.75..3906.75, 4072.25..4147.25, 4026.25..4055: -3.2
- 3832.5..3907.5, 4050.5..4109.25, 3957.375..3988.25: 3.3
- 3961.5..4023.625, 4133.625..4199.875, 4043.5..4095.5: -2.6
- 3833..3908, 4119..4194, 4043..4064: -1.2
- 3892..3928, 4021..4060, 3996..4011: 0.4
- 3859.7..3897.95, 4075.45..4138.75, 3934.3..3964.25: 1.5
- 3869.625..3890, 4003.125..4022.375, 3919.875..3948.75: 1.7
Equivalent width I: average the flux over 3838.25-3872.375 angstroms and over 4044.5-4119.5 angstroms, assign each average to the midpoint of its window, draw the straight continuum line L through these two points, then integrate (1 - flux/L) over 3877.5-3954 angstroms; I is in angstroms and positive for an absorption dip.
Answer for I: 4.6 angstroms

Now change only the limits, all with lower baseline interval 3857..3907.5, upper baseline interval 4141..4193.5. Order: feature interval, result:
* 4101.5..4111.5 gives 1.2 angstroms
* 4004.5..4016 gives -1.0 angstroms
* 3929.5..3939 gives 1.4 angstroms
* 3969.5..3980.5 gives 1.6 angstroms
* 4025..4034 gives -1.1 angstroms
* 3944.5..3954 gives -0.3 angstroms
